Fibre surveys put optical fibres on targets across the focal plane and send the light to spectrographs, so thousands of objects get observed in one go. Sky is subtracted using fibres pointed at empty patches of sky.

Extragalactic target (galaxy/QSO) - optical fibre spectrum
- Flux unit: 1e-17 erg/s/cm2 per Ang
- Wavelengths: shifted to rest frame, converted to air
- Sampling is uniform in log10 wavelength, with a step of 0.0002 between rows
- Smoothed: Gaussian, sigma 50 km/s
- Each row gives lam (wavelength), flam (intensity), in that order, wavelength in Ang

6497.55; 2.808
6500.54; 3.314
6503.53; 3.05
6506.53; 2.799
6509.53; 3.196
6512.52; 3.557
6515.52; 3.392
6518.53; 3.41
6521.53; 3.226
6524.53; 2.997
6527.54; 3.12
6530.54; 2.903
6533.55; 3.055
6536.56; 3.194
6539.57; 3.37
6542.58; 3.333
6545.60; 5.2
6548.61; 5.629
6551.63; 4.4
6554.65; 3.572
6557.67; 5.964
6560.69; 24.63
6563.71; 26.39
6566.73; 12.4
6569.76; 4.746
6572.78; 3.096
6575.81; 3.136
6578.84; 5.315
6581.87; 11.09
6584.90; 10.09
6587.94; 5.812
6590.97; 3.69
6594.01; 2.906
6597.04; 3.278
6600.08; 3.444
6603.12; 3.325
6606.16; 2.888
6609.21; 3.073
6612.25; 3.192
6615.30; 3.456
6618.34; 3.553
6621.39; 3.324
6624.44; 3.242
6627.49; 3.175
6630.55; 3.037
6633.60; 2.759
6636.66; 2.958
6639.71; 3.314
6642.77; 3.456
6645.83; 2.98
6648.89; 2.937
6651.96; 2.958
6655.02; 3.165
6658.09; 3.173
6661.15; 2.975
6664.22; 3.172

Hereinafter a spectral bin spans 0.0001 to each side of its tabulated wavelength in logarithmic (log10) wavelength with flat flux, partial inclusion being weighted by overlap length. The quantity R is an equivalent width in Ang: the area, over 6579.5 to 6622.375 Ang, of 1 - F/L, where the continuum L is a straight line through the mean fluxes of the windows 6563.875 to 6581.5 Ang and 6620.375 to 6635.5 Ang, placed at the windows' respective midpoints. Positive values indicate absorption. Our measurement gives 7.4 Ang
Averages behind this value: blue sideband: 7.66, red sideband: 3.1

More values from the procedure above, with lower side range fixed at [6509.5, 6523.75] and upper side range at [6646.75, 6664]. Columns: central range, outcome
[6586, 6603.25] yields -4.0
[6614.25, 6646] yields -1.1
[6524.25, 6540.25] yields 1.1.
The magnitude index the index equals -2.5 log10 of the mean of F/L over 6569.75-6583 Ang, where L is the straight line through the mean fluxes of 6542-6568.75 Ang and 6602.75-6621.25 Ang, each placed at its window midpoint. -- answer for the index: 0.35 mag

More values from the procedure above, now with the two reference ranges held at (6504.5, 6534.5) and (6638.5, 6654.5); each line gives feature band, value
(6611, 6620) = -0.090 mag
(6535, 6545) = -0.102 mag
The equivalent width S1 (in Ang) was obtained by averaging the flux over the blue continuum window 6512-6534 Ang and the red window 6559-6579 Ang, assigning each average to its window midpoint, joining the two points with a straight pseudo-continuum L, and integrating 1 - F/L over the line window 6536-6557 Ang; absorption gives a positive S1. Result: 9.2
